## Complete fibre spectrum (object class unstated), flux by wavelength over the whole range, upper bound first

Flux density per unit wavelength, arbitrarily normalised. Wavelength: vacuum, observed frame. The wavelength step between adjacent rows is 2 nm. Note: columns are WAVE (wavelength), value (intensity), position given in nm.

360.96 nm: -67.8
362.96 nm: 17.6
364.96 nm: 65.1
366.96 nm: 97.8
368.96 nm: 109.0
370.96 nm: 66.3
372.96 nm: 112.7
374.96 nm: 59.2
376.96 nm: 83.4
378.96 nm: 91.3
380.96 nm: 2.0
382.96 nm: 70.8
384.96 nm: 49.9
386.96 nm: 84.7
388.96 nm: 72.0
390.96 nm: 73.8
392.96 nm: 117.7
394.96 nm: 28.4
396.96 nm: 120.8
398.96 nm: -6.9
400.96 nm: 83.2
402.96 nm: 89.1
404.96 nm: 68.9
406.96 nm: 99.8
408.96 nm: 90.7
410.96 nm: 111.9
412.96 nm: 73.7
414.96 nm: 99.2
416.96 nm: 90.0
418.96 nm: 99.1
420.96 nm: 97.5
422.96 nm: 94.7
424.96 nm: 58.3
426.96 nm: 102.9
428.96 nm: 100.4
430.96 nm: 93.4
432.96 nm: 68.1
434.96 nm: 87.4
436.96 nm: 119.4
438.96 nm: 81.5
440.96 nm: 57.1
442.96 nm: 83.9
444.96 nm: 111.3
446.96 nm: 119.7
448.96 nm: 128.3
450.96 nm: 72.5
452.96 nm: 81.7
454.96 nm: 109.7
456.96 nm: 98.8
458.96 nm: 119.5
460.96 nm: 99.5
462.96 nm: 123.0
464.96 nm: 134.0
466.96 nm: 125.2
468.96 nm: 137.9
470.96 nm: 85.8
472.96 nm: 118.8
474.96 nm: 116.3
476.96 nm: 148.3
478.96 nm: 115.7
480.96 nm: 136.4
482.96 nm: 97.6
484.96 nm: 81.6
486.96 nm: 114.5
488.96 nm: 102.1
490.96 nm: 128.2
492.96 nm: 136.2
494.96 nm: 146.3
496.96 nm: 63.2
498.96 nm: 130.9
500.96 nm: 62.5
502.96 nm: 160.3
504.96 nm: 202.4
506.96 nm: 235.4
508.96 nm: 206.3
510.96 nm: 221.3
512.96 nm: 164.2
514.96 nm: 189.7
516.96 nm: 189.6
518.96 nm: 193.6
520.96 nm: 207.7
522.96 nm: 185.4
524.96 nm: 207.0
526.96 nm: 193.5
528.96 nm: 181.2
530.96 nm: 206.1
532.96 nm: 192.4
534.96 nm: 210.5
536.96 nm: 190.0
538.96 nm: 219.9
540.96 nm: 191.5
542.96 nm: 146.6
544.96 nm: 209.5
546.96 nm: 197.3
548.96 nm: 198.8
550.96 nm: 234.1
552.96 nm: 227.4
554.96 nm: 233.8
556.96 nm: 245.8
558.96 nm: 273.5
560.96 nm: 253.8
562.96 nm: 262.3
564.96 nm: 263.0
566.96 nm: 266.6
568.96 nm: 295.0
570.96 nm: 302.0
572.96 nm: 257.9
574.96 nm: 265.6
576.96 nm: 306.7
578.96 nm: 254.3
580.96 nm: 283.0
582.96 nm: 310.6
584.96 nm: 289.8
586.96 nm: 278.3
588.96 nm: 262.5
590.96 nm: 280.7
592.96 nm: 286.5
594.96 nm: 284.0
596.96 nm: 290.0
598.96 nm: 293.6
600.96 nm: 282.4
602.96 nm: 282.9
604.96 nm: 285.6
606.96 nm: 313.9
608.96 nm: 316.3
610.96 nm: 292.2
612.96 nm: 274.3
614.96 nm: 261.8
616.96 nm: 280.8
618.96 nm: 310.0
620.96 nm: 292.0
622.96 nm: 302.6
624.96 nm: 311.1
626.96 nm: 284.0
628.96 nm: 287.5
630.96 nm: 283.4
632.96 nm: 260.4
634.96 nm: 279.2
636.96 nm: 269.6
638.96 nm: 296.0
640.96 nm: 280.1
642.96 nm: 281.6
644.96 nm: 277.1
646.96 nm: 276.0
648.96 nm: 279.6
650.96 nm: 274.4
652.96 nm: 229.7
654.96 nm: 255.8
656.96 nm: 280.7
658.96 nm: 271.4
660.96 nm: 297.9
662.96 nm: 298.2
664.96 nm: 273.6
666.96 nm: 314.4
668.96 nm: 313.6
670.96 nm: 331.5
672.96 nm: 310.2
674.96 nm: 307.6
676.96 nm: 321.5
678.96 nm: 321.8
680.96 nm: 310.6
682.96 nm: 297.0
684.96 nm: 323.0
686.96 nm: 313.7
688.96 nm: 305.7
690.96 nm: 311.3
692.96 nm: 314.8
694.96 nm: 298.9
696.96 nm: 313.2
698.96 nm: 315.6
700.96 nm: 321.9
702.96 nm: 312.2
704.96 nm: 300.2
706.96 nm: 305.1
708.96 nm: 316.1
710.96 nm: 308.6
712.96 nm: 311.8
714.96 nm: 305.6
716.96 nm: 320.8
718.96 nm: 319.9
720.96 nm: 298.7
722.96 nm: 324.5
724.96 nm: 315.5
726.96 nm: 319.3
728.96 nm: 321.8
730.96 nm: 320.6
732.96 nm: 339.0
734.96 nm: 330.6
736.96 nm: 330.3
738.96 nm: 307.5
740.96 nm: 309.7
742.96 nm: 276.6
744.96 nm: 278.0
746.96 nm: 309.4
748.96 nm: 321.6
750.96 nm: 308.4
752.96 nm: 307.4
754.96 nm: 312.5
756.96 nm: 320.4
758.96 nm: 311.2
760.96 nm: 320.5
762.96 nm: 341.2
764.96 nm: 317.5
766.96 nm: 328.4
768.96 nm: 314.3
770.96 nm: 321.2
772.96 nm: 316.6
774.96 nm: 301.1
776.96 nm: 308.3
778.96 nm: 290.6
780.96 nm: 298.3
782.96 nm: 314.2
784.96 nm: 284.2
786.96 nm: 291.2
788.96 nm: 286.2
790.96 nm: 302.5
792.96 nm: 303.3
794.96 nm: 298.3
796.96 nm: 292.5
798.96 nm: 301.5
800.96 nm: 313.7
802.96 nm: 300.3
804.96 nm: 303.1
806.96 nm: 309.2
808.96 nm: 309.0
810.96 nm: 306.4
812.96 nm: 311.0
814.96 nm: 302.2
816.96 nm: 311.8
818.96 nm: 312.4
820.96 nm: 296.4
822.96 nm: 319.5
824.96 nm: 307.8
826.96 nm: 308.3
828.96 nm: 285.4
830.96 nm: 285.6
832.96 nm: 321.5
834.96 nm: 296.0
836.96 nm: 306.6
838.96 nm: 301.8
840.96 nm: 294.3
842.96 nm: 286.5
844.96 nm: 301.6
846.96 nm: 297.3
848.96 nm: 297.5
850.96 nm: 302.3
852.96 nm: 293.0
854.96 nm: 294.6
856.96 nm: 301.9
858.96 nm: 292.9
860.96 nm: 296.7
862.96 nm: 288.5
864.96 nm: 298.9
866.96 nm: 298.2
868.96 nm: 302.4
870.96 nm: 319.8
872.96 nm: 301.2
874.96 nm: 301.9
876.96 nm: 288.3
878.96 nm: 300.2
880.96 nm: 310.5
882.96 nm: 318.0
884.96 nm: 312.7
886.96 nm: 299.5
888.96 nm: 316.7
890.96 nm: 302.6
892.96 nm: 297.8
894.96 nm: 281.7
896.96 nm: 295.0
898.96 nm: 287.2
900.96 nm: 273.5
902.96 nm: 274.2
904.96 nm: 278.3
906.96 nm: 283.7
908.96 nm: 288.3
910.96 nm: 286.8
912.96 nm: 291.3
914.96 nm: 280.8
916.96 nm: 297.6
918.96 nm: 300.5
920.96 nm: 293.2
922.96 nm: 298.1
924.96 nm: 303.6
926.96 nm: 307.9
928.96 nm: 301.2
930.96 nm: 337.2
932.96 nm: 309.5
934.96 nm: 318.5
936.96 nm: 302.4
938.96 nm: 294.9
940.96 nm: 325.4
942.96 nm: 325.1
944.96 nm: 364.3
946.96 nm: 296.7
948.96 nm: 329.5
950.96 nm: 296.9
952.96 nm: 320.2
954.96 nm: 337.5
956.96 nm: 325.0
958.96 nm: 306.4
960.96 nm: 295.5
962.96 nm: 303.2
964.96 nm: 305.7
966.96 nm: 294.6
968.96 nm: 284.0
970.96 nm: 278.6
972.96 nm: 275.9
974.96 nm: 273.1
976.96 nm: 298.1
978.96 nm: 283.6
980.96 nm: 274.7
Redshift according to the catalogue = 0.26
